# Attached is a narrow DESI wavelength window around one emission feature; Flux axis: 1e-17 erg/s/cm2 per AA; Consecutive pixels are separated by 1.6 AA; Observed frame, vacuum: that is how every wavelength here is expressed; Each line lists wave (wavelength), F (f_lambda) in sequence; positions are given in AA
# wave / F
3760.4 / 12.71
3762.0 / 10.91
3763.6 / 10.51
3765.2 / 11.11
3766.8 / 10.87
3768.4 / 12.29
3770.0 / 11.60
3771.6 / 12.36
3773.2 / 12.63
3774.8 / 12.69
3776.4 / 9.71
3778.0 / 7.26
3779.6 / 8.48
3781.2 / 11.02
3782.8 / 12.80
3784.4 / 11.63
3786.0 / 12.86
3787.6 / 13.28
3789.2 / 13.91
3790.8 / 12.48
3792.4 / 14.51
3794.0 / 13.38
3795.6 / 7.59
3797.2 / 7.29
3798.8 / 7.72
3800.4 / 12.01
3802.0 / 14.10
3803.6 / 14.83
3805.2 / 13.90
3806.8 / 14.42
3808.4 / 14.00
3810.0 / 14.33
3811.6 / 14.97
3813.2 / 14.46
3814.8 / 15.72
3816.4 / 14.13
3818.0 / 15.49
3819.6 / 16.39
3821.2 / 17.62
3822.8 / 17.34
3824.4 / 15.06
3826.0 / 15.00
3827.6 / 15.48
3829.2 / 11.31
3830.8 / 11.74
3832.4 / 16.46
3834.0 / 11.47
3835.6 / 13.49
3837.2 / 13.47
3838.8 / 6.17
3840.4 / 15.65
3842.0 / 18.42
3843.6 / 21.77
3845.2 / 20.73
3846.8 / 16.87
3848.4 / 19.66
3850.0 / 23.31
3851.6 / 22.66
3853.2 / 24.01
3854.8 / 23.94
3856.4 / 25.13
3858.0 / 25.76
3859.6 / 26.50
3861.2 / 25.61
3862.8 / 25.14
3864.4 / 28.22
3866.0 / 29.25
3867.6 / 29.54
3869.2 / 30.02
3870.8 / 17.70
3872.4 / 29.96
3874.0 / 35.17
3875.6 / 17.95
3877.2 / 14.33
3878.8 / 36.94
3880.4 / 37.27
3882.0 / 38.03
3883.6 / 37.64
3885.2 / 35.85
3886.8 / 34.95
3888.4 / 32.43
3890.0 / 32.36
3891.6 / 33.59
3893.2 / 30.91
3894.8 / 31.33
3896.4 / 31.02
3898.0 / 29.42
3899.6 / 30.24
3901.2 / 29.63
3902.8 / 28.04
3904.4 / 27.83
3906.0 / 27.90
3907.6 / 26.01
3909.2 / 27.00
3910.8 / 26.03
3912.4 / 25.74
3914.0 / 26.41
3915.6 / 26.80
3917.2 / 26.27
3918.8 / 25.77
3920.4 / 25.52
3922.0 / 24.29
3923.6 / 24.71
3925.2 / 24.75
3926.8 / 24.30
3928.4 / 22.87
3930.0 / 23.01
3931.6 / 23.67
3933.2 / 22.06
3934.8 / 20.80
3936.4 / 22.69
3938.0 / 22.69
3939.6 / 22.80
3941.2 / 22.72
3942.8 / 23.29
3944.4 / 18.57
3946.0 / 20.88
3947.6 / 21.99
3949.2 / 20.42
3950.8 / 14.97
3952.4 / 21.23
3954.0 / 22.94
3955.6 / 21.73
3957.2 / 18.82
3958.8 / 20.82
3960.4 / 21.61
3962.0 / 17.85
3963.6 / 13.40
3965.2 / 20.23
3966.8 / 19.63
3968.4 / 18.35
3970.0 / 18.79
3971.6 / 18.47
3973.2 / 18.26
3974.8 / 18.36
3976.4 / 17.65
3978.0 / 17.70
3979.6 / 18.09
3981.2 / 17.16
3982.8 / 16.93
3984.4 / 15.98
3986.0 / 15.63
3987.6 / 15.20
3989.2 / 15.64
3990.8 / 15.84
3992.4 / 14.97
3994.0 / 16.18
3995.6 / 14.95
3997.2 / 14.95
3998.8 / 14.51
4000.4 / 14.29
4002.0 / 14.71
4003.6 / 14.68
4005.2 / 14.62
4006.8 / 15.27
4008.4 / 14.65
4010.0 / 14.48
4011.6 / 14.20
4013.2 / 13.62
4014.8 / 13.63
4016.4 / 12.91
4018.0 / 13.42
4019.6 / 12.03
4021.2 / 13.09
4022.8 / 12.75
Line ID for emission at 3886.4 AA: Ly-alpha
